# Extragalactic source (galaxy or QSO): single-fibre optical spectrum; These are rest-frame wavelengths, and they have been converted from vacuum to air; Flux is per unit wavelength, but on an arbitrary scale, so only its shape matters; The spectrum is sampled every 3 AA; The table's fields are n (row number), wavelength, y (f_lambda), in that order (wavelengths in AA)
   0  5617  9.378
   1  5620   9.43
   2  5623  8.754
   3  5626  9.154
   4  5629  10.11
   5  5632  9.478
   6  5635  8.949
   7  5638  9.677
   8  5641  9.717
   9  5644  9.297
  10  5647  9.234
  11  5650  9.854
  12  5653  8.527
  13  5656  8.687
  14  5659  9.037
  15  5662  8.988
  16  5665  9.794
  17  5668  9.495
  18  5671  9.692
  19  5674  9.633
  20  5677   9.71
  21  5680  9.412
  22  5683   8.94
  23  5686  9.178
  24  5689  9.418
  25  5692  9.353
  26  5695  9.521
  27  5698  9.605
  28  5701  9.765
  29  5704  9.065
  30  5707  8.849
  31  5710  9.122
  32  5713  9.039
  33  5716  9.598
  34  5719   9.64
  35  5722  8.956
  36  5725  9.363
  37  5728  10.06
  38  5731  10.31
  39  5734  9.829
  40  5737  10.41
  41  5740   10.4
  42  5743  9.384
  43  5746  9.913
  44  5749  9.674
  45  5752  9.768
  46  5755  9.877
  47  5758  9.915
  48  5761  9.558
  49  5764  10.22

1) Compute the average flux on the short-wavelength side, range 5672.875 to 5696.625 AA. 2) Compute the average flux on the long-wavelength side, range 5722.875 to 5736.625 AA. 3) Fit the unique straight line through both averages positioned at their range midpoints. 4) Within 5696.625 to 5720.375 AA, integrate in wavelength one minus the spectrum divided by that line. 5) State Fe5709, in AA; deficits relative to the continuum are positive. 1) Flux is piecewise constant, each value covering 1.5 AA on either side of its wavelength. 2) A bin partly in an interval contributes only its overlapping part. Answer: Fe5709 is 0.8 AA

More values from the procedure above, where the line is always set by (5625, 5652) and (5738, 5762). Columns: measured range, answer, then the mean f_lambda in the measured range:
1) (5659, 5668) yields 0.2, 9.35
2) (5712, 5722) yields 0.4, 9.37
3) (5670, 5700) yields 0.6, 9.45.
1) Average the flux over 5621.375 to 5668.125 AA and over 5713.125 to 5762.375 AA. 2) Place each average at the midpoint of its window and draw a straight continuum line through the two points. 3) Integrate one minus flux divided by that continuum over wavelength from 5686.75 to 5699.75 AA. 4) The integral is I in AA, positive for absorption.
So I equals 0.1 AA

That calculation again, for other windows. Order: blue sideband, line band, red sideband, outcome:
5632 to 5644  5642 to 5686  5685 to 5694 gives 0.4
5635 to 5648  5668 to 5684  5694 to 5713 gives -0.2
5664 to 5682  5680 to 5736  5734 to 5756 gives 1.8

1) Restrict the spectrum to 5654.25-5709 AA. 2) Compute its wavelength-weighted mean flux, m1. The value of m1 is 9.34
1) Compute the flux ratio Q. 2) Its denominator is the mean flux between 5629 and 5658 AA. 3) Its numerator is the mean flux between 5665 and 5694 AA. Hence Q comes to 1.01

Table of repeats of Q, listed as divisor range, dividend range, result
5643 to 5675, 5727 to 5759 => 1.07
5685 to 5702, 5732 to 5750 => 1.05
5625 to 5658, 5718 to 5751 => 1.05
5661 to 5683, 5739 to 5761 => 1.03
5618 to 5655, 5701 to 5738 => 1.02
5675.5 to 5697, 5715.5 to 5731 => 1.02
